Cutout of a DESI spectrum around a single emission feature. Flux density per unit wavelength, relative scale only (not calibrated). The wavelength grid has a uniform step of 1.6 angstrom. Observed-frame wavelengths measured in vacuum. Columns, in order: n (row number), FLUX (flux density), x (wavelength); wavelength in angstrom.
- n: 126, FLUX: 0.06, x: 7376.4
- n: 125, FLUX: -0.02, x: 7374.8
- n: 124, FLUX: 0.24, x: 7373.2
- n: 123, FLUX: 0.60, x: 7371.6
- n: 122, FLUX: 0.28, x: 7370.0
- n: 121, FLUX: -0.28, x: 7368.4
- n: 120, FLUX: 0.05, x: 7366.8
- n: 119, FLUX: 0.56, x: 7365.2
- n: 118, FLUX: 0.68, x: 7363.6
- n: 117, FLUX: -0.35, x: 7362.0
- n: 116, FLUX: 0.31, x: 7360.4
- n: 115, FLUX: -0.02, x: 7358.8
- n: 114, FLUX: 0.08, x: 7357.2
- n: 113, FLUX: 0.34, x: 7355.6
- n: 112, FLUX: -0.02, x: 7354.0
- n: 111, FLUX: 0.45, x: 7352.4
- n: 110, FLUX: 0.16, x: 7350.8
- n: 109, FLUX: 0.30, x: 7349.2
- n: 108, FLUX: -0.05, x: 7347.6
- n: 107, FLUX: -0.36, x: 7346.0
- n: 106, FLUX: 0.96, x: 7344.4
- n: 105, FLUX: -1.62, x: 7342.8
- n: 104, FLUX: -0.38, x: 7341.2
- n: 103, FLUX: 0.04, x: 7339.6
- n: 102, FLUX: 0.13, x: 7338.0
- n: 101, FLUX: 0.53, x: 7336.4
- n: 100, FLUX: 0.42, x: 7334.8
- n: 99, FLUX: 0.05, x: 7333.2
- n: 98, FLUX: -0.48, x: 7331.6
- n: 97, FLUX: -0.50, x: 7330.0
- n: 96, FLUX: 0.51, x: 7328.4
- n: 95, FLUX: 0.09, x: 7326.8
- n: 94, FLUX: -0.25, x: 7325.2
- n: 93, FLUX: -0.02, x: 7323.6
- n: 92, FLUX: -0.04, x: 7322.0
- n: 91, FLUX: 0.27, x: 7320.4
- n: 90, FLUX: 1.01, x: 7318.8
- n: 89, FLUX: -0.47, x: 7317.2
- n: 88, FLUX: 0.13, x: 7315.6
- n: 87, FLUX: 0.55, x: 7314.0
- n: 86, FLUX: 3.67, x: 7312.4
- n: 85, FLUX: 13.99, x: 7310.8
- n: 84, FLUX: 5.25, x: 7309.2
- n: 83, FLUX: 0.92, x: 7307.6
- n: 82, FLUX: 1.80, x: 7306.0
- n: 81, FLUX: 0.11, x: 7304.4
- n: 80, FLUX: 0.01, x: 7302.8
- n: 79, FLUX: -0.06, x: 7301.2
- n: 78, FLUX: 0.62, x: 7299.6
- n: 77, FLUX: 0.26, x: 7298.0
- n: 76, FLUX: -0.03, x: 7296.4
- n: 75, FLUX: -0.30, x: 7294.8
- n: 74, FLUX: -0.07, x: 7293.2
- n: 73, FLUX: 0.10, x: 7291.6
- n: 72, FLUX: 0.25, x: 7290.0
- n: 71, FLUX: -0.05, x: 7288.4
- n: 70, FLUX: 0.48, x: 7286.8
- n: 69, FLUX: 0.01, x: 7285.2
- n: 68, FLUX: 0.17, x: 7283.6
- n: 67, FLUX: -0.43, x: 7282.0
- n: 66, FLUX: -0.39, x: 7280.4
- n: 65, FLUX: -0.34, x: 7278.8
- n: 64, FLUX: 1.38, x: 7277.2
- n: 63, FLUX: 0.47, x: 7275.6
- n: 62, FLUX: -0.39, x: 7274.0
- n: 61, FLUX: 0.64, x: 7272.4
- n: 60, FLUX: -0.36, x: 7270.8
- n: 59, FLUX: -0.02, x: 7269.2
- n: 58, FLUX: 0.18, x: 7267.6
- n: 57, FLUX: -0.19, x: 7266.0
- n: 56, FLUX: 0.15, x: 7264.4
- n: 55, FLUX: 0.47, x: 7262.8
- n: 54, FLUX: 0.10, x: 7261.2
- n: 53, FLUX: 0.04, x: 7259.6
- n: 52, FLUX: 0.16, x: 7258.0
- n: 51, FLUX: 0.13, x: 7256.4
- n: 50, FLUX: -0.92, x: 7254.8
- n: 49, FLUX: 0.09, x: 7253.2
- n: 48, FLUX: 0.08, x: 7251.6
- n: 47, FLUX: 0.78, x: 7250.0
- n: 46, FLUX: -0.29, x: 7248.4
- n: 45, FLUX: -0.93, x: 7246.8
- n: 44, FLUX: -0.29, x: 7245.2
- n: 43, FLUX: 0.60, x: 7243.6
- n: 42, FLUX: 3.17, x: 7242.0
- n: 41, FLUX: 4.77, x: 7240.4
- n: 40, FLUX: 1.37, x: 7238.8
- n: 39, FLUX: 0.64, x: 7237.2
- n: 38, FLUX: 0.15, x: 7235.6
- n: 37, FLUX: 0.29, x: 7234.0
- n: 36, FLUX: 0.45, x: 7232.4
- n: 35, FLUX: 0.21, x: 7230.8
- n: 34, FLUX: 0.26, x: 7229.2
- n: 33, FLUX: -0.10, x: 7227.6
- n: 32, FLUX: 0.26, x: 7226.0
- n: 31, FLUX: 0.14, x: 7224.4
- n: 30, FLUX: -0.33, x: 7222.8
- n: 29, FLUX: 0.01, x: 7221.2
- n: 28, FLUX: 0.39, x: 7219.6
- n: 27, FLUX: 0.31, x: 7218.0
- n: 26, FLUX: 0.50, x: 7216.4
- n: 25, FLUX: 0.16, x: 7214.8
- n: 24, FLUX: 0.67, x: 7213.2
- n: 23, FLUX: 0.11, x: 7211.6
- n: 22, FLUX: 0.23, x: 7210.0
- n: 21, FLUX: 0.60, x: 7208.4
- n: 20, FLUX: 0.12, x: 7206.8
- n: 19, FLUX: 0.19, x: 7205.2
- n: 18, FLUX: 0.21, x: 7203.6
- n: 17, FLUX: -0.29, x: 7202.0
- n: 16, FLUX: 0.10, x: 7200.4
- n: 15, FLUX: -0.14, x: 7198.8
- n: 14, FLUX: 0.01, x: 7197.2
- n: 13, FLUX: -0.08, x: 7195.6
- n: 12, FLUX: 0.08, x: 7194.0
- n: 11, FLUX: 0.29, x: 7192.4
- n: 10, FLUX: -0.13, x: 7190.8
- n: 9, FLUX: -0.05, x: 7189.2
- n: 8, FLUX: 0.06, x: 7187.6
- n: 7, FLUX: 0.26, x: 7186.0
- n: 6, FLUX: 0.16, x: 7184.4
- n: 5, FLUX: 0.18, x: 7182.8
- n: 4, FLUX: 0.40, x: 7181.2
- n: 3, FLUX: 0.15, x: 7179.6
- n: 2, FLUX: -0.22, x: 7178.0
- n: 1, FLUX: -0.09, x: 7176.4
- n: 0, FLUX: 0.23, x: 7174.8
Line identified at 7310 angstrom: [O III]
